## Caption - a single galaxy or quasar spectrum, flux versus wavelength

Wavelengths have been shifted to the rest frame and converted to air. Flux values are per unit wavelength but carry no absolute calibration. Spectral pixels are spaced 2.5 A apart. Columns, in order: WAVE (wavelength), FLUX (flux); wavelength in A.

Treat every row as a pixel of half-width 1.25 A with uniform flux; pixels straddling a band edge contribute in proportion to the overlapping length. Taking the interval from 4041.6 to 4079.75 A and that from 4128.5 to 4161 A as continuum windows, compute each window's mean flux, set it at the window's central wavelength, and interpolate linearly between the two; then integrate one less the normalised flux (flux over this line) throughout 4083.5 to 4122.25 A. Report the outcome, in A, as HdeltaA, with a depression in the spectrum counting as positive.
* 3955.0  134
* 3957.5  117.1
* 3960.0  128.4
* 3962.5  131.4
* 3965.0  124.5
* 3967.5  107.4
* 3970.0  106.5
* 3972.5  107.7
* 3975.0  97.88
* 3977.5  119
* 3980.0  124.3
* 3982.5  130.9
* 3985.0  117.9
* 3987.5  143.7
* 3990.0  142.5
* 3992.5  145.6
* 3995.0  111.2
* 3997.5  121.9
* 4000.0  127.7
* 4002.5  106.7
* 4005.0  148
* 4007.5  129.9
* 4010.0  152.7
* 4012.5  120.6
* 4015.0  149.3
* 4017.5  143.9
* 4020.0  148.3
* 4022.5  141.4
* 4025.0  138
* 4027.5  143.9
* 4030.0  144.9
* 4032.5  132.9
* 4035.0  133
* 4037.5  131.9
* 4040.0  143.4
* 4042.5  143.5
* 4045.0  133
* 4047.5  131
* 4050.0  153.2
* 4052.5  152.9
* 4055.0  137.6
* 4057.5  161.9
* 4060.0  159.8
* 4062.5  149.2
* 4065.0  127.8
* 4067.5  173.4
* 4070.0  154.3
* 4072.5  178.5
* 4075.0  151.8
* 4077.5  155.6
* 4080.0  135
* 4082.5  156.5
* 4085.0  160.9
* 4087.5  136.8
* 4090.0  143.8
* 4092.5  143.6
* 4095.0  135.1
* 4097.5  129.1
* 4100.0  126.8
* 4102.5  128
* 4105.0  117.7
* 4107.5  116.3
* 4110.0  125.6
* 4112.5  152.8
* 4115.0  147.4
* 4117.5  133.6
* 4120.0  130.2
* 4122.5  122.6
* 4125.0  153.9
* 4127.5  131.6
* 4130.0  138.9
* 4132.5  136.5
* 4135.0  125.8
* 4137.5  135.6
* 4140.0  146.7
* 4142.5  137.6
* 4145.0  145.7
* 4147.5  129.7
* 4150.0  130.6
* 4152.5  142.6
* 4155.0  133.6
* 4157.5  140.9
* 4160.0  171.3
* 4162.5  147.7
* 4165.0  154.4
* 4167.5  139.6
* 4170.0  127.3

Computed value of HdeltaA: 2.7 A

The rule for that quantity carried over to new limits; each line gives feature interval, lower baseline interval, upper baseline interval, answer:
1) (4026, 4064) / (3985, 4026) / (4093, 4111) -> -3.4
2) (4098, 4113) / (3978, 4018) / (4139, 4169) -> 1.4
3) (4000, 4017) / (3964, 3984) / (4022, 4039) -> -0.7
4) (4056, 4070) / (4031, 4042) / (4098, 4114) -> -2.2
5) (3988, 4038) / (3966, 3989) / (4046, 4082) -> -1.7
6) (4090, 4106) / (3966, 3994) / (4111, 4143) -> 0.4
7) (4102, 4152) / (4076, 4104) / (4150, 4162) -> 3.1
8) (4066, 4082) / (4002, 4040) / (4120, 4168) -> -2.1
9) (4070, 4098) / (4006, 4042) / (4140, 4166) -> -1.4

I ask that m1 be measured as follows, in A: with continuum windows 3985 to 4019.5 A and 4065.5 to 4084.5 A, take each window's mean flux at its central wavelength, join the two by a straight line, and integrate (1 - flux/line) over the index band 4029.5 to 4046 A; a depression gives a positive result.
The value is 0.89 A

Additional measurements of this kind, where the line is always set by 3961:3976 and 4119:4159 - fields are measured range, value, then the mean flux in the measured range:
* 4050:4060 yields -2.17 A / 152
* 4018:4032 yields -2.54 A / 143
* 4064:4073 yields -2.18 A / 158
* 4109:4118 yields -0.52 A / 141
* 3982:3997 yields -2.01 A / 132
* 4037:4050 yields -1.58 A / 138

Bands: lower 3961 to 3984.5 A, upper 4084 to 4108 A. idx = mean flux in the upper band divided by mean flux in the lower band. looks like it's 1.1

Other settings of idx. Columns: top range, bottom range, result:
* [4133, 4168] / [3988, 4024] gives 1.05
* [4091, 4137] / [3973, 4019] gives 1.03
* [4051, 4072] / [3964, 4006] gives 1.25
